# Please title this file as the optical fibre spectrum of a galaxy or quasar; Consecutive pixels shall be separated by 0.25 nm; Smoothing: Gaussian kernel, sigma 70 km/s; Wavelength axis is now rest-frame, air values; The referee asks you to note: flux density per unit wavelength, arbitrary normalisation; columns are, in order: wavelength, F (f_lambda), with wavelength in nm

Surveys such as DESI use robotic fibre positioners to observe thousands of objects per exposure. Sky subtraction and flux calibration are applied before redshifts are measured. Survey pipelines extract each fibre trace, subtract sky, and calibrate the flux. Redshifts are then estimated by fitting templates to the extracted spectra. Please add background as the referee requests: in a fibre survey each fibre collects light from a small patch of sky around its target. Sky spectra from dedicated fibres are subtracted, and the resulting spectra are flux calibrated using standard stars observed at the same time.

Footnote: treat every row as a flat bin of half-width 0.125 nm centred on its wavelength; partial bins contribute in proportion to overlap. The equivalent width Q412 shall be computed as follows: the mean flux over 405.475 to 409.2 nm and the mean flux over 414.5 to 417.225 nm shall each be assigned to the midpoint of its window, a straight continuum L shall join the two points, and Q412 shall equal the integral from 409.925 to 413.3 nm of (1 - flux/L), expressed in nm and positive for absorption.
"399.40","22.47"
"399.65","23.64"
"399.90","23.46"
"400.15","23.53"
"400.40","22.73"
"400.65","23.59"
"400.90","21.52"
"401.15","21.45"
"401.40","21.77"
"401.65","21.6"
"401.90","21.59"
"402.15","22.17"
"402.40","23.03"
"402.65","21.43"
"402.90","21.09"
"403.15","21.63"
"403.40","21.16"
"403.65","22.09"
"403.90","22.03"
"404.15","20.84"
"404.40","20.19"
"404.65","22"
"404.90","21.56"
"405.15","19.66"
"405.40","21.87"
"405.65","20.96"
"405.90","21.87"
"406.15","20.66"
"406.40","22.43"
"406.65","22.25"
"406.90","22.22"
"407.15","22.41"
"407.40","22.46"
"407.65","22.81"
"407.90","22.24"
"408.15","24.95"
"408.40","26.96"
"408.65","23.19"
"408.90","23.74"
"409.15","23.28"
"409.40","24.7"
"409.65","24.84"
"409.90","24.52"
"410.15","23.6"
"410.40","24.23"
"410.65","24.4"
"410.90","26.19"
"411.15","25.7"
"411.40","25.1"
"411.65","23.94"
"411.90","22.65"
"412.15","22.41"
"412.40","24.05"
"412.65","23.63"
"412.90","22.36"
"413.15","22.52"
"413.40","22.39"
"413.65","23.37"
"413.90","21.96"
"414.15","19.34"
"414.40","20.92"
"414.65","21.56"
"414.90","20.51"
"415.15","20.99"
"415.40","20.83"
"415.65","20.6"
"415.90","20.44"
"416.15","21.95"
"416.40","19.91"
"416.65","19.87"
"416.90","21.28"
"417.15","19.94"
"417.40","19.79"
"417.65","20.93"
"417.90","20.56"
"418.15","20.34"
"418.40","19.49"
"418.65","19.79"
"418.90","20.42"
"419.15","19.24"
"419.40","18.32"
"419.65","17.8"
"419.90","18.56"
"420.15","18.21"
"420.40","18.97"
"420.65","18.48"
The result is -0.33 nm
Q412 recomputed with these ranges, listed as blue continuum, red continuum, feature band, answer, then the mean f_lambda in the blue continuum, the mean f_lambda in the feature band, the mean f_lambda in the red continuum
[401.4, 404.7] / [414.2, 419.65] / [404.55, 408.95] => -0.25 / 21.6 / 22.4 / 20.3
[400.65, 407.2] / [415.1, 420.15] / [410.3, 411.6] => -0.27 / 21.6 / 25.1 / 20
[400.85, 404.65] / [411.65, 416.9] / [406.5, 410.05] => -0.33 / 21.6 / 23.6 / 21.7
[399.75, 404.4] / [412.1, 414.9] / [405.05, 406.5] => 0.05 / 22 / 21.2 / 22.1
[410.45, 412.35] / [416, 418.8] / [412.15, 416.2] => 0.14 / 24.3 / 21.7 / 20.4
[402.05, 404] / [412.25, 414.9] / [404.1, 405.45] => 0.05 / 21.8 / 21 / 22.1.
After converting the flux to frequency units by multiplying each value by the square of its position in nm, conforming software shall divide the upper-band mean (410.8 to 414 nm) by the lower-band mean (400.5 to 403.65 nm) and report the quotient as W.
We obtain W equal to 1.1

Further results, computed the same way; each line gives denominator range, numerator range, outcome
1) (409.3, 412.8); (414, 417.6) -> 0.87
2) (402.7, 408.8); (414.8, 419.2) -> 0.98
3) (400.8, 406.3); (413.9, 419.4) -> 1.01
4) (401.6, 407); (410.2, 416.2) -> 1.09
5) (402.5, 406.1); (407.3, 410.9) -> 1.16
